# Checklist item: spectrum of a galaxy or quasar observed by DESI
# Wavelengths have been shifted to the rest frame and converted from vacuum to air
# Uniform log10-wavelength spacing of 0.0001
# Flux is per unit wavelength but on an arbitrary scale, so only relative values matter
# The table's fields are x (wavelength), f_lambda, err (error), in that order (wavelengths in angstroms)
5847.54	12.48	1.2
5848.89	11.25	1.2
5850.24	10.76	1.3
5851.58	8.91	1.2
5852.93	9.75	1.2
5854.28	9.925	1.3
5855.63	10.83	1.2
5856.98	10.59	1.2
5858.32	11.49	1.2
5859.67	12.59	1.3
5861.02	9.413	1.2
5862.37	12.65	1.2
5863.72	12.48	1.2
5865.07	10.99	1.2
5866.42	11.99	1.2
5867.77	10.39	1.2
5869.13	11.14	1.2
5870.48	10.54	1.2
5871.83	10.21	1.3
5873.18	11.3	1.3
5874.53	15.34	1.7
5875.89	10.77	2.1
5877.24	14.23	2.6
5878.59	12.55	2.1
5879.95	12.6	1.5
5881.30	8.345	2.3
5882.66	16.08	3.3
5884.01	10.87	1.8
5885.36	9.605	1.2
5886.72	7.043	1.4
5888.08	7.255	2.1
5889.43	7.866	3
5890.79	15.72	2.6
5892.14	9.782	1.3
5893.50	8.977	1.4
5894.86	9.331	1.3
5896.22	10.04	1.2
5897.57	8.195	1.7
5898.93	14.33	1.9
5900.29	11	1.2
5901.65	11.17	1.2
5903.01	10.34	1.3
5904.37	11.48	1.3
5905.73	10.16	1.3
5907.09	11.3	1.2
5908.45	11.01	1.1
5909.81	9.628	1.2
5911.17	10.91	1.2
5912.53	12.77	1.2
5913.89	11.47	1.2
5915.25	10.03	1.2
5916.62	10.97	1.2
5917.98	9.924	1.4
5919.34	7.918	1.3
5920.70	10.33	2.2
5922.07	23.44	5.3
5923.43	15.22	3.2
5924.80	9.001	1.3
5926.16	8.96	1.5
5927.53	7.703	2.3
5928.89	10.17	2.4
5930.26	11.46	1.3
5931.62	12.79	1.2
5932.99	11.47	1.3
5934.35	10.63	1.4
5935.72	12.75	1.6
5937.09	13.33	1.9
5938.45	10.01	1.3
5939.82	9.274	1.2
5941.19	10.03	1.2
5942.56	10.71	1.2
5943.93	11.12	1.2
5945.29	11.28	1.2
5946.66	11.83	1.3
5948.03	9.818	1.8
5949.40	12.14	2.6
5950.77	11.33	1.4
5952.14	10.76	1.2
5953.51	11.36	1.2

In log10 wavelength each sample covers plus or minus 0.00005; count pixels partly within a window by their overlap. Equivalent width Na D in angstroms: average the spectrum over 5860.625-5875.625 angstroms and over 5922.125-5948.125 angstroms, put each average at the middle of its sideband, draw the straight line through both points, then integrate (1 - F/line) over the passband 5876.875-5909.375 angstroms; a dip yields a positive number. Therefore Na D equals 1.86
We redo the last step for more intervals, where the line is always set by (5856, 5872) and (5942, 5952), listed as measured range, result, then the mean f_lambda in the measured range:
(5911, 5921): 0.59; 10.5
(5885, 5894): 1.40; 9.47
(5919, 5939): -1.03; 11.8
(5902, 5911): 0.41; 10.7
